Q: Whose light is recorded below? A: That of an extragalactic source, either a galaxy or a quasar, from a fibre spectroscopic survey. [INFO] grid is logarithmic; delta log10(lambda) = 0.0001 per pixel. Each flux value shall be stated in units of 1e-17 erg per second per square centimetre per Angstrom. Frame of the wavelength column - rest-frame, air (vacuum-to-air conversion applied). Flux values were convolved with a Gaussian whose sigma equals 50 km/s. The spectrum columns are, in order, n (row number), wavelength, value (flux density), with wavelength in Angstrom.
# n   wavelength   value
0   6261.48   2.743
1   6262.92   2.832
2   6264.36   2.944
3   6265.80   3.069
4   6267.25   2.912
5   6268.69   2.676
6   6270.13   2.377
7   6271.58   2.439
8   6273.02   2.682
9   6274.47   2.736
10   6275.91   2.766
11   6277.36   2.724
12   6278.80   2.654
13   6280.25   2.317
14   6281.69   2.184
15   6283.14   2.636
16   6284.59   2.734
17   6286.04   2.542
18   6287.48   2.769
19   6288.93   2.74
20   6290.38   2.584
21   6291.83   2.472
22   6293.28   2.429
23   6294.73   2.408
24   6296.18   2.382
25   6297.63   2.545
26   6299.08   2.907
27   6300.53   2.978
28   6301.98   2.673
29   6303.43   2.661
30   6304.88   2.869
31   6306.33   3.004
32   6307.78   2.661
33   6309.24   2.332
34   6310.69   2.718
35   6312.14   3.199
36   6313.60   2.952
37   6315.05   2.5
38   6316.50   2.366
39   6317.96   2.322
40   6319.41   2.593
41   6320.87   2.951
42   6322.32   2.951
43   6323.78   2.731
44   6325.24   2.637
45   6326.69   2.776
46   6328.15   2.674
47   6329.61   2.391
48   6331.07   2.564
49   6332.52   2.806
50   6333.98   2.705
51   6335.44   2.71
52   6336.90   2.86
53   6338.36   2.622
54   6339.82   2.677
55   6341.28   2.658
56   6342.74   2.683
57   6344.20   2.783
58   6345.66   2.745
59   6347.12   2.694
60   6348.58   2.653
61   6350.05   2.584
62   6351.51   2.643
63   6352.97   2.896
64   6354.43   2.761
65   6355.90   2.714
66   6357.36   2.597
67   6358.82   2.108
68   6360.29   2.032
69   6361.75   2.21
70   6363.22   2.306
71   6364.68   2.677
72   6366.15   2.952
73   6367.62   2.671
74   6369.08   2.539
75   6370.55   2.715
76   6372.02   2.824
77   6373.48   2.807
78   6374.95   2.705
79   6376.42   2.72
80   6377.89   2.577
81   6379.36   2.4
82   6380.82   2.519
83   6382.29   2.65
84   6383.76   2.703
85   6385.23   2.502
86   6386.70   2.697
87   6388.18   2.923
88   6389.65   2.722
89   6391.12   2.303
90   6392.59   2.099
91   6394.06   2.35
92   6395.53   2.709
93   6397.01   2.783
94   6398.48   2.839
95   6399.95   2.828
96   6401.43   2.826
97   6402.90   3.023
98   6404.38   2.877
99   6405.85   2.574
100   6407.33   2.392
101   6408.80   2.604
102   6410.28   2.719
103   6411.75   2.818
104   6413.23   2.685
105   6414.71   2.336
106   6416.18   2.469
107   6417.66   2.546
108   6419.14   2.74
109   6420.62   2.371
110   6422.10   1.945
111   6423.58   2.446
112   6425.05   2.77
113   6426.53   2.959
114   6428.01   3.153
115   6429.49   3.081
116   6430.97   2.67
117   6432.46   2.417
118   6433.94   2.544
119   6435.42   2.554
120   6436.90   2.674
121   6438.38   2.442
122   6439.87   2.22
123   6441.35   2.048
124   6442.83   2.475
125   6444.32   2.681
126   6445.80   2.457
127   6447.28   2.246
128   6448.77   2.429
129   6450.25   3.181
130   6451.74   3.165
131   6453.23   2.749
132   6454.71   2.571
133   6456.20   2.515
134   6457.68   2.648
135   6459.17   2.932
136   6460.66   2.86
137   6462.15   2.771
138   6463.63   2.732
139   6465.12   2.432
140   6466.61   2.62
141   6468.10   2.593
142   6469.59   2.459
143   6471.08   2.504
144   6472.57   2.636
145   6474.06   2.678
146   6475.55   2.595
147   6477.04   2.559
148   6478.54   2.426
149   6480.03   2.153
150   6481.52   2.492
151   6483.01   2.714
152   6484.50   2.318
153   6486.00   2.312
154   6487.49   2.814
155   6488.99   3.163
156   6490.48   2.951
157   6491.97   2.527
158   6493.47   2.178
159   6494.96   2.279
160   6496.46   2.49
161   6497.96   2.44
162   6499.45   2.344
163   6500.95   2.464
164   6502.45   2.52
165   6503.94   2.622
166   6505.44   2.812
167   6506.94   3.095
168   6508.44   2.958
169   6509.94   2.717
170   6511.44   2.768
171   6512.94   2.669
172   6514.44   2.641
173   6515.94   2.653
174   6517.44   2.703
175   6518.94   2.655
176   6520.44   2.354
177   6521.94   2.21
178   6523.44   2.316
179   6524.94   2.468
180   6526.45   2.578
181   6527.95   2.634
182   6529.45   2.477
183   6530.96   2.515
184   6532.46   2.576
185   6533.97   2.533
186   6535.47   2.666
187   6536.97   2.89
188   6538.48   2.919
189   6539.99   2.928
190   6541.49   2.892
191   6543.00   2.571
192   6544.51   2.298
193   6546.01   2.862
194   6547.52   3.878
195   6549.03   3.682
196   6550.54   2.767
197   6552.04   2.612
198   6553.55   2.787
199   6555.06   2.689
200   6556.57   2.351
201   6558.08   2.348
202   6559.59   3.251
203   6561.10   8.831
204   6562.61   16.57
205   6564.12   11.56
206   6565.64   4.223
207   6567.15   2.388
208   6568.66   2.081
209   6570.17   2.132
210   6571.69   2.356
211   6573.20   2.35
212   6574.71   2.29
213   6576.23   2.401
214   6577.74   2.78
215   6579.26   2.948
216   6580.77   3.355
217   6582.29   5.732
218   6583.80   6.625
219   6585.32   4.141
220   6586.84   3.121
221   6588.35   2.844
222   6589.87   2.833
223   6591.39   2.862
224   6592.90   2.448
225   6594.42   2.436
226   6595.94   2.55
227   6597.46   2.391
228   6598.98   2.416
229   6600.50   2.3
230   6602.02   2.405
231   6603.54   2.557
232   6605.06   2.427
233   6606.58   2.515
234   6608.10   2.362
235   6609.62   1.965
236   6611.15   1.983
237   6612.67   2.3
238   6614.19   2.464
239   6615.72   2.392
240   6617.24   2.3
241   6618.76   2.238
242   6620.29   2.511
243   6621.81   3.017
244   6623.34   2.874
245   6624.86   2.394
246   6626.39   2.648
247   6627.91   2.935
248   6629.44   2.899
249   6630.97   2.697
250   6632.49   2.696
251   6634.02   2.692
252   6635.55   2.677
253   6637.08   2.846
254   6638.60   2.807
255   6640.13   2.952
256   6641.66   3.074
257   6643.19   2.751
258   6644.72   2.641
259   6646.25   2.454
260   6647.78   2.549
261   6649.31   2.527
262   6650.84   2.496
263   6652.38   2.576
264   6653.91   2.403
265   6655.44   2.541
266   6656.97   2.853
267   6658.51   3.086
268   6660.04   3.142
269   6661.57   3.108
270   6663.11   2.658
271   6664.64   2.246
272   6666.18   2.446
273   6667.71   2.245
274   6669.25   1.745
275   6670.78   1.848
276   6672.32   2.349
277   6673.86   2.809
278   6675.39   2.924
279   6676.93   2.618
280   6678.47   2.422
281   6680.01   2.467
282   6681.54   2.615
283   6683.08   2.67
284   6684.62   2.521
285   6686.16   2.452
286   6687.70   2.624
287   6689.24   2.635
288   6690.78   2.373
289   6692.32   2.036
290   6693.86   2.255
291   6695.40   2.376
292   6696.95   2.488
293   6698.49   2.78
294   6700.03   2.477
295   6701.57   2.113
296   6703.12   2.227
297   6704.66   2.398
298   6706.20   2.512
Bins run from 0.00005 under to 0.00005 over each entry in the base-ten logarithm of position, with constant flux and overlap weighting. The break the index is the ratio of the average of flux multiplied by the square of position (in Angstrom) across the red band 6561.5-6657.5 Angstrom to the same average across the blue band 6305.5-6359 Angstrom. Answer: 1.3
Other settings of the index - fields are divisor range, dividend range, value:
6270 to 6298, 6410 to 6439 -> 1.07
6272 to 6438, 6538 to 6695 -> 1.22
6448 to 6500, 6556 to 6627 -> 1.34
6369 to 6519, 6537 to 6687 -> 1.21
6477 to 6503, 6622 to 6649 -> 1.14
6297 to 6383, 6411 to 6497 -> 1.01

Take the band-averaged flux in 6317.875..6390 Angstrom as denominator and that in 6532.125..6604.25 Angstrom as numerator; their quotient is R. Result 1.3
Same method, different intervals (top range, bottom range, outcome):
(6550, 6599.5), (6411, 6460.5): 1.46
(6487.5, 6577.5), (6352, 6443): 1.21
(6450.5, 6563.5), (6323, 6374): 1.11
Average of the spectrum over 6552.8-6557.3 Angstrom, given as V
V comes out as 2.61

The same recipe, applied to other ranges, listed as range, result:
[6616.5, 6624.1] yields 2.59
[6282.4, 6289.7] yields 2.68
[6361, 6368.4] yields 2.56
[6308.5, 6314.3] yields 2.8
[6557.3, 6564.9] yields 8.48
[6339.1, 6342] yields 2.67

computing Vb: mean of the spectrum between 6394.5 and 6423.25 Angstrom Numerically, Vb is 2.63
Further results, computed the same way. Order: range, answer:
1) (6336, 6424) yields 2.61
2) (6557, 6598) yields 4.06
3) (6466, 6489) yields 2.54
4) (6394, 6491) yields 2.63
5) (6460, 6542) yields 2.6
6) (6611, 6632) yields 2.57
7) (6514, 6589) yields 3.46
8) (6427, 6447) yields 2.57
